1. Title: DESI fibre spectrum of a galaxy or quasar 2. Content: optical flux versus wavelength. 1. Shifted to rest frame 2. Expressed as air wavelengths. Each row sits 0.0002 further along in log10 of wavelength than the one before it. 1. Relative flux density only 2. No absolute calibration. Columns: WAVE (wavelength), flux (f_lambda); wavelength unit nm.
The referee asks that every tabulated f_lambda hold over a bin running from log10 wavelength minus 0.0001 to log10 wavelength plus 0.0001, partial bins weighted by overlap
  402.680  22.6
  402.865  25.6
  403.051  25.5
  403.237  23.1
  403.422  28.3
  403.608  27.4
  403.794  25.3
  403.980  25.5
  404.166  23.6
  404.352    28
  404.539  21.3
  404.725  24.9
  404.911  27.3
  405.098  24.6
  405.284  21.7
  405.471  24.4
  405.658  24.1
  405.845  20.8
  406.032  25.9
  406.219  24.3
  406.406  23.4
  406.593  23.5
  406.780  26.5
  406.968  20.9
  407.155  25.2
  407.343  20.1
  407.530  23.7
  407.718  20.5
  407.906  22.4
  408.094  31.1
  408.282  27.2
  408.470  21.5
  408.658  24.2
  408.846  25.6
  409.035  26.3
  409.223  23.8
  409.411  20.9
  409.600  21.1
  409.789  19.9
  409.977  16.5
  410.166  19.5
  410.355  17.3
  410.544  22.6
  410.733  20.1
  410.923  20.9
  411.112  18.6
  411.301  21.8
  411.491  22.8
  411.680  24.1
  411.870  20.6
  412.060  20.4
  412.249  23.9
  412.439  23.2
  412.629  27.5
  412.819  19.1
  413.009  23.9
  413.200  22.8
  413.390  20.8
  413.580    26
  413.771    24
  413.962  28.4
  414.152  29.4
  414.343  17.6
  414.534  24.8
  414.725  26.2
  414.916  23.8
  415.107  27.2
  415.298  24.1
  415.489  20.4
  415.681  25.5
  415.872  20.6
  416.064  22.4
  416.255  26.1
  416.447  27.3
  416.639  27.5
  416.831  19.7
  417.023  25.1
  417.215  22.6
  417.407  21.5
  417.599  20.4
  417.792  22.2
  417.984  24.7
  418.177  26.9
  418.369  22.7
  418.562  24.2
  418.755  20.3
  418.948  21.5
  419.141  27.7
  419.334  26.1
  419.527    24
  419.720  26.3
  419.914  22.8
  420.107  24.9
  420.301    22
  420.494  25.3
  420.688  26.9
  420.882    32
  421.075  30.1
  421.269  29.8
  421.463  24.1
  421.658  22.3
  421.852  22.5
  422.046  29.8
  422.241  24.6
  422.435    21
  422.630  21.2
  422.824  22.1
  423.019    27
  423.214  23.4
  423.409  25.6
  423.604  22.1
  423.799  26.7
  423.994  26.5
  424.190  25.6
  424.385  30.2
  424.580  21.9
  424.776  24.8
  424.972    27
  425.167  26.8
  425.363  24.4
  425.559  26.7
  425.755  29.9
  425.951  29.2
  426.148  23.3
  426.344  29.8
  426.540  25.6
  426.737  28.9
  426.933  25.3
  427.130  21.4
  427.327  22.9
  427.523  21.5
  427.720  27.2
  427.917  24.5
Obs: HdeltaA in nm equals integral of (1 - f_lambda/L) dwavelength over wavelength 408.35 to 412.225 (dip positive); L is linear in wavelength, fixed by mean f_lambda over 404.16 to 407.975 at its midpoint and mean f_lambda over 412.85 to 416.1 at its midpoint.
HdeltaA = 0.37 nm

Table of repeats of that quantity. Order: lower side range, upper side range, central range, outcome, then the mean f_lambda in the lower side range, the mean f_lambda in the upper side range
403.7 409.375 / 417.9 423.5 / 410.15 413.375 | 0.36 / 24.2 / 24.9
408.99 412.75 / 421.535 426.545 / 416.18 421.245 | -0.19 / 21.5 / 25.4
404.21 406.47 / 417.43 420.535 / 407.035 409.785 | 0.05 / 24.2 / 23.8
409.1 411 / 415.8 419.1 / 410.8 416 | -0.37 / 20.3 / 23.4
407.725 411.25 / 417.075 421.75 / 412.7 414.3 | -0.07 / 22.1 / 24.6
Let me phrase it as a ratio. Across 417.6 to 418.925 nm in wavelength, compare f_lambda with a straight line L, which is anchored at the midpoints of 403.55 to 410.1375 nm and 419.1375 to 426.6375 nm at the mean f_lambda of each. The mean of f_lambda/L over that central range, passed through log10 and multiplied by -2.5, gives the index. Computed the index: 0.09 mag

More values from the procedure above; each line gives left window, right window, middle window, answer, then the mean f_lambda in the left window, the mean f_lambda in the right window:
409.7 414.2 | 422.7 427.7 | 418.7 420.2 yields -0.01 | 22.2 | 25.6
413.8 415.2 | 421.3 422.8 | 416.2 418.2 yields 0.04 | 25.3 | 23.8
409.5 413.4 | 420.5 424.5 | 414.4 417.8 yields -0.03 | 21.3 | 25.6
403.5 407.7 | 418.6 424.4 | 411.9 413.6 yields 0.08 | 24.1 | 25.1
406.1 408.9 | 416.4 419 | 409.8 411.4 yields 0.21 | 24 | 23.3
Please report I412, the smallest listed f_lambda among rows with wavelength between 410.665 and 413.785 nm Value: 18.6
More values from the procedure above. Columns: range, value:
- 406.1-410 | 16.5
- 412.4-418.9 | 17.6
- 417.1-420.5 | 20.3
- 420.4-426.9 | 21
